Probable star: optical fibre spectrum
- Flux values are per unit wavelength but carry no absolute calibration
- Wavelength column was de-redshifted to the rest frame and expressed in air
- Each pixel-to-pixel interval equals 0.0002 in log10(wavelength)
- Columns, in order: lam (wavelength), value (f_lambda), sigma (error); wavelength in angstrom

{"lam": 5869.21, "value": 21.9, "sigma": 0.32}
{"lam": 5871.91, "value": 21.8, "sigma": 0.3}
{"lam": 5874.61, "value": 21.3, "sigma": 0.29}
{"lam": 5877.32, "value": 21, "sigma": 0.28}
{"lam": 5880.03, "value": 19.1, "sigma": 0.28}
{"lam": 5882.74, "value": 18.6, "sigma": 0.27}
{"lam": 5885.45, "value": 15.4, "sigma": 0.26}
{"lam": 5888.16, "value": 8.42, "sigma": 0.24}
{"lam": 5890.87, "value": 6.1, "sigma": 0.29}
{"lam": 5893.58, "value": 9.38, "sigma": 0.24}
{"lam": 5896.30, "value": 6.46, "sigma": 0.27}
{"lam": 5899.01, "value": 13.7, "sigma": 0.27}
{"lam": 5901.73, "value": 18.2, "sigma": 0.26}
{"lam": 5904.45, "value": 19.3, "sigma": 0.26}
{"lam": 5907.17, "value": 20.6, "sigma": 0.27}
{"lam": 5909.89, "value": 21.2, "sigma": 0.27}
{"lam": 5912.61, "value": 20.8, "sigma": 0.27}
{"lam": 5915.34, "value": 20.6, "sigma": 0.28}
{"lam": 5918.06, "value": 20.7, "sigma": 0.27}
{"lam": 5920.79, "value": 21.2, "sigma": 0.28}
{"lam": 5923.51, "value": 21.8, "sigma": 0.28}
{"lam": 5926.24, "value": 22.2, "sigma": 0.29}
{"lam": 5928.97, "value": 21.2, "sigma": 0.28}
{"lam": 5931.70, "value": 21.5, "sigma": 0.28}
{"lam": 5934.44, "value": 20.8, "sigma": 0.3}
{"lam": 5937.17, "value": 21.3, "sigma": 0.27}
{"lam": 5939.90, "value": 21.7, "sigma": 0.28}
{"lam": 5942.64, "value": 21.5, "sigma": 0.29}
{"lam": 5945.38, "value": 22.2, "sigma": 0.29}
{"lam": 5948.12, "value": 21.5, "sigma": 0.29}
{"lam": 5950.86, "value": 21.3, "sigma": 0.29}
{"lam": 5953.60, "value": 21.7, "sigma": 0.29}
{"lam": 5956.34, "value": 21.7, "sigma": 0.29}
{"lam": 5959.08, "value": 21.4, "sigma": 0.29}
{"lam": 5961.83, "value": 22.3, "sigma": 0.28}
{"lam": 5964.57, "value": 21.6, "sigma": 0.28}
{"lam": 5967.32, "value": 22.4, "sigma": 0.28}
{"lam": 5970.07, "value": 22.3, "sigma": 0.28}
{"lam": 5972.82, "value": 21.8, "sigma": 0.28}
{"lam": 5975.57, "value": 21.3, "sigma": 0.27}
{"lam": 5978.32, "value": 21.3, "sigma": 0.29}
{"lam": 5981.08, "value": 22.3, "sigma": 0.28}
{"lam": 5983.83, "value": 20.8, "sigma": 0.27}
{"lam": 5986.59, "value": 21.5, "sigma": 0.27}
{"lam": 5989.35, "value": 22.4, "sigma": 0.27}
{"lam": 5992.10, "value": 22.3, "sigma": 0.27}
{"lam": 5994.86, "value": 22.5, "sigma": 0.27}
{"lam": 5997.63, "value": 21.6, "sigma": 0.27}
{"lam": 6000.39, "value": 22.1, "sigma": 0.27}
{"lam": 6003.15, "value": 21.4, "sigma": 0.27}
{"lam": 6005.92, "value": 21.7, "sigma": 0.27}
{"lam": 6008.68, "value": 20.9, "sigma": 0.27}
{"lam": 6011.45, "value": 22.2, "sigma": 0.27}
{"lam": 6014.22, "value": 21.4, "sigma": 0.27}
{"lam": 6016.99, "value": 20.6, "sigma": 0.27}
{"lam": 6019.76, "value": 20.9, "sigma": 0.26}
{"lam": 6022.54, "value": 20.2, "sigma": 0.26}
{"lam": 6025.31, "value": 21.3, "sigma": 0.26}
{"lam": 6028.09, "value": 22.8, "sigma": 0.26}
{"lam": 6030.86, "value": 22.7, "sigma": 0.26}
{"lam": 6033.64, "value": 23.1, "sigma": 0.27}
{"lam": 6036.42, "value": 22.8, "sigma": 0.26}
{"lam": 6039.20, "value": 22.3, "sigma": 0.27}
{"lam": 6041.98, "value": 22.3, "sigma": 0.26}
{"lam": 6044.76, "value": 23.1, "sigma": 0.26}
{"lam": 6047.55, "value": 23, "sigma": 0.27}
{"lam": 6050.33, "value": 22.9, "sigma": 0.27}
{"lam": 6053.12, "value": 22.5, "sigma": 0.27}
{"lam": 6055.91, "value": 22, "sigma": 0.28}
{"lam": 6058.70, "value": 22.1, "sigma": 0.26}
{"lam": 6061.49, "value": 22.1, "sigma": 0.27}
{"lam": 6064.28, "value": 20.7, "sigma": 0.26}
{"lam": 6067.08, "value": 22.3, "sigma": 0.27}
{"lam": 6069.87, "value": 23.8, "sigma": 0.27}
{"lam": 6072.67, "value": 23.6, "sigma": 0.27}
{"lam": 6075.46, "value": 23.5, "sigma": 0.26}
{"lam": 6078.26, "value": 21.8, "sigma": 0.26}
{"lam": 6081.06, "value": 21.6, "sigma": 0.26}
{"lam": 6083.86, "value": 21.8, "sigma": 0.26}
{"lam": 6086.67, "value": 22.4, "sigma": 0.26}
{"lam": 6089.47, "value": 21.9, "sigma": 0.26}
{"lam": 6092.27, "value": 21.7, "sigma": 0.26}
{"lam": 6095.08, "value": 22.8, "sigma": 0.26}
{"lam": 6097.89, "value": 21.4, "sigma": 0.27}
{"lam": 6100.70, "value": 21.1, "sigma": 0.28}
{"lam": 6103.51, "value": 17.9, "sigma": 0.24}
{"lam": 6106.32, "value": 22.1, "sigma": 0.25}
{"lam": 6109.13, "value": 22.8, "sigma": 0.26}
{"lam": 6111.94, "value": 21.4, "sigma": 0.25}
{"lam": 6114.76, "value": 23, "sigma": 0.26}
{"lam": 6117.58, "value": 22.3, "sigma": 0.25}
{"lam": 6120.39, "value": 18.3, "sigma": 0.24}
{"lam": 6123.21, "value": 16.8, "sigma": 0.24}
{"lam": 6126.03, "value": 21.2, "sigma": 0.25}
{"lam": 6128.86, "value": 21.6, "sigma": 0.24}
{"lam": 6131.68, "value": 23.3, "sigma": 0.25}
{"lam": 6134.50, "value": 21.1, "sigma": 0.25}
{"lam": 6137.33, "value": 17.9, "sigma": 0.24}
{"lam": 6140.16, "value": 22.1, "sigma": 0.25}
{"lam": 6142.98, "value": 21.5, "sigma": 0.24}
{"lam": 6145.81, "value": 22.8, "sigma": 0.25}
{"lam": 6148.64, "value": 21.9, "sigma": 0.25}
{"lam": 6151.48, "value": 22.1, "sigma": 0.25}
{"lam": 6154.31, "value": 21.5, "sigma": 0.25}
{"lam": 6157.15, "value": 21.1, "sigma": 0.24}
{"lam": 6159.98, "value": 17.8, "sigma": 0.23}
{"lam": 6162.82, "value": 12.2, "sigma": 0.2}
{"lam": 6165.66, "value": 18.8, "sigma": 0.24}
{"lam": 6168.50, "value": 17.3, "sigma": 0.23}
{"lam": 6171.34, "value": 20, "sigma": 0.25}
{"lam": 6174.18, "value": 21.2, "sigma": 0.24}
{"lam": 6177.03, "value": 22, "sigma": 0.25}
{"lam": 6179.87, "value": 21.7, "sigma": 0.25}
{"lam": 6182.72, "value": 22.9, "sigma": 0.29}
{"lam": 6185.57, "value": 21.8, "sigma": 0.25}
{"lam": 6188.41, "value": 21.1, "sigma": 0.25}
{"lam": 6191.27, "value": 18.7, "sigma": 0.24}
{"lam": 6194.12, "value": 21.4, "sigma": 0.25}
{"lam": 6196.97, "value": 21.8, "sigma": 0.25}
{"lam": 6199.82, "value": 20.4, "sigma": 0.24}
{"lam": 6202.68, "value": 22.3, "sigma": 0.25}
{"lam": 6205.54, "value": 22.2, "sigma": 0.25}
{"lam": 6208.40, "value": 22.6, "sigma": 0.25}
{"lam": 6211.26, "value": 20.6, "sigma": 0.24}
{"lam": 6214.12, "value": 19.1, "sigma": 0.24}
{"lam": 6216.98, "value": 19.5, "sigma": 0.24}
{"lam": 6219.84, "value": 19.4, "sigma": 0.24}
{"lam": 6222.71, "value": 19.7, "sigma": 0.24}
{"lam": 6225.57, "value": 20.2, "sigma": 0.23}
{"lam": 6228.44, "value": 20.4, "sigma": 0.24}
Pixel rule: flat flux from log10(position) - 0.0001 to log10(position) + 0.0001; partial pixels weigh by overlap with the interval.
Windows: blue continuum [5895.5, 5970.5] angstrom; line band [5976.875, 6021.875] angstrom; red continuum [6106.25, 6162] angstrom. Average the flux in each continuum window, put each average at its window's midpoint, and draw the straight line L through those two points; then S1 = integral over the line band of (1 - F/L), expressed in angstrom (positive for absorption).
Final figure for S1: -1.9 angstrom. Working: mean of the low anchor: 20.6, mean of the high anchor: 21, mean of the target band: 21.6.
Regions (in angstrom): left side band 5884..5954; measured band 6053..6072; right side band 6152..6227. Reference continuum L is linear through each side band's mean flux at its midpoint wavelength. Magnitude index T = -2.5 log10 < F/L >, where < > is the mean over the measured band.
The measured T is -0.15 mag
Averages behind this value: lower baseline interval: 18.5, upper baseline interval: 20.3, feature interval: 22.2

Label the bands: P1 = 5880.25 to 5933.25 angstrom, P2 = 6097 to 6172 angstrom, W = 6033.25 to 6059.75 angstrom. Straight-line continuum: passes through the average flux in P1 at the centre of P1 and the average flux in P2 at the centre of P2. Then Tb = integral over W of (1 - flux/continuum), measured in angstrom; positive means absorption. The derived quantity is -4.7 angstrom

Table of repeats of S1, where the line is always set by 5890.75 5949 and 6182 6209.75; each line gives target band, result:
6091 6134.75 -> -0.88 angstrom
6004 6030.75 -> -1.98 angstrom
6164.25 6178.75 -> 0.93 angstrom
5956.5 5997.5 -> -4.79 angstrom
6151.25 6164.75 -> 1.59 angstrom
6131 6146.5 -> -0.23 angstrom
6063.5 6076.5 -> -1.58 angstrom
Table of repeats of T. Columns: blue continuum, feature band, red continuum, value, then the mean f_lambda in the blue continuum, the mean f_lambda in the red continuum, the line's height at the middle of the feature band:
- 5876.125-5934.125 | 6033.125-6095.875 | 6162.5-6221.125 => -0.17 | 17.6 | 20.5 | 19.2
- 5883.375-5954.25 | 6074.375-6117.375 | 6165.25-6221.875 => -0.10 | 18.5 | 20.8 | 19.9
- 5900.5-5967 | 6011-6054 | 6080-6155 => -0.04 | 21.2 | 21.3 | 21.3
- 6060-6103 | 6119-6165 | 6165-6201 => 0.06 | 22.1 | 20.7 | 21.3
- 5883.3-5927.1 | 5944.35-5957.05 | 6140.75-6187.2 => -0.25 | 16.6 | 20.4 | 17.3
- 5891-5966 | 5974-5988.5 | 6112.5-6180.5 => -0.08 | 19.7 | 20.4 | 19.9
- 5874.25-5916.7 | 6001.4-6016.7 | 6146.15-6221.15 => -0.20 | 16.1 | 20.5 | 17.8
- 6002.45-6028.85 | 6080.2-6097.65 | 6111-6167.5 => -0.06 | 21.3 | 20.4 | 20.8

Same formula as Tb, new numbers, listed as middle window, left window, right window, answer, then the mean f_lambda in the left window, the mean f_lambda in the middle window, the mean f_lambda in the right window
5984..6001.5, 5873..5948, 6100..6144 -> -2.3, 18.5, 22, 20.9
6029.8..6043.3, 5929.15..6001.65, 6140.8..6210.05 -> -0.8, 21.7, 22.6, 20.7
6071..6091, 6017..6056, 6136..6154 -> -0.4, 22.2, 22.4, 21.4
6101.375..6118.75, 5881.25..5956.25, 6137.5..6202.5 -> -1.3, 18.6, 21.6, 20.5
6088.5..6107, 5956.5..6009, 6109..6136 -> 0.0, 21.8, 21.2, 21.1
